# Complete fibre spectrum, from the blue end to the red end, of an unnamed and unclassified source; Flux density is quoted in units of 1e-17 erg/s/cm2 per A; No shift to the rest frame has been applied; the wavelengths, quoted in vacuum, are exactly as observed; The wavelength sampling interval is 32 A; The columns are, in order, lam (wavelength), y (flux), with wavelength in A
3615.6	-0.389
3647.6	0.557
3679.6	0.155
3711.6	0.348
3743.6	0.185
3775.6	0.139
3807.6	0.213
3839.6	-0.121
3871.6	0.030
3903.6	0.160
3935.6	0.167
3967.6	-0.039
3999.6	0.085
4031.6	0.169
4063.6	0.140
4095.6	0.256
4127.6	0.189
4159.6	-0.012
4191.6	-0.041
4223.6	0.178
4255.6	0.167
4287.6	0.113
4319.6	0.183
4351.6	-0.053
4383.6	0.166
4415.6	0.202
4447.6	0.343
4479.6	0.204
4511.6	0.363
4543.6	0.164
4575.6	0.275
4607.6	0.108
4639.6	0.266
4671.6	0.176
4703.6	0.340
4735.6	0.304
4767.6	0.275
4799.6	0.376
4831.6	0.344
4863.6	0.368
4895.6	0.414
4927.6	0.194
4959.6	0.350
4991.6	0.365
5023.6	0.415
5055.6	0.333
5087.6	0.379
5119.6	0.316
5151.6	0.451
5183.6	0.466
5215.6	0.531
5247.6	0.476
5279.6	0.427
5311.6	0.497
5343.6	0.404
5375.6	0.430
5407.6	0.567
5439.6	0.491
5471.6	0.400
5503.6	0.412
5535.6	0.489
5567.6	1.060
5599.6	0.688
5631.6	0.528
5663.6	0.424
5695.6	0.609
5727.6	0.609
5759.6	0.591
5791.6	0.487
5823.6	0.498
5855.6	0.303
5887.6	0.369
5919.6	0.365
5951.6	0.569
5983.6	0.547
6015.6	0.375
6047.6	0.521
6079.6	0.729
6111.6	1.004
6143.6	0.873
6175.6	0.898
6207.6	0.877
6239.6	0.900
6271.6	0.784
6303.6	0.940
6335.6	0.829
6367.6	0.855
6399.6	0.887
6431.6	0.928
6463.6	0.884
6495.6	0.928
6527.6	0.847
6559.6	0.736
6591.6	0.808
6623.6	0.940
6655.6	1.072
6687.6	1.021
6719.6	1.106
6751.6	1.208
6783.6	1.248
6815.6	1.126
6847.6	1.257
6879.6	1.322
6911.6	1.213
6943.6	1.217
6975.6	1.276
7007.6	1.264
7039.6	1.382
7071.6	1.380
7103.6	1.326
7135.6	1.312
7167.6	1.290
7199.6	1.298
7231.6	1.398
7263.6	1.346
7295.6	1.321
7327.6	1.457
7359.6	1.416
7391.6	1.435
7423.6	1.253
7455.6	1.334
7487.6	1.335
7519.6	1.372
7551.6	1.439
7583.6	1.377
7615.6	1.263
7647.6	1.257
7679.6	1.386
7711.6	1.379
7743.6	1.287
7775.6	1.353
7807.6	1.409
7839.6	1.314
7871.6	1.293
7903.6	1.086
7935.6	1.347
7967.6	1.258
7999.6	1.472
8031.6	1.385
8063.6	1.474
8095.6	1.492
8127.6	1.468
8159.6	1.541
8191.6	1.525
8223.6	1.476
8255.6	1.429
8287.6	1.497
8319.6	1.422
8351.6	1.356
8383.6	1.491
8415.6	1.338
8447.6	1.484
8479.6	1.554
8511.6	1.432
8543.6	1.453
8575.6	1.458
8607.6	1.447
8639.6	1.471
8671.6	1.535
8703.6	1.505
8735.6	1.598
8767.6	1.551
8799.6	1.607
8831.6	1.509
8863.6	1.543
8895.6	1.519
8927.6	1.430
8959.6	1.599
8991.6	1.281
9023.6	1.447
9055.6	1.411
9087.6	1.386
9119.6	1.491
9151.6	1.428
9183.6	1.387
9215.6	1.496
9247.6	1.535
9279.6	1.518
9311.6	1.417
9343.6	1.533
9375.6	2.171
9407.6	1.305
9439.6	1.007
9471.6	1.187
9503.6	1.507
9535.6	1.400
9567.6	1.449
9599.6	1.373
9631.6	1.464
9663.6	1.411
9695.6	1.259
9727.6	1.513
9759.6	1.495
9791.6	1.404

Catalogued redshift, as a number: 0.53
